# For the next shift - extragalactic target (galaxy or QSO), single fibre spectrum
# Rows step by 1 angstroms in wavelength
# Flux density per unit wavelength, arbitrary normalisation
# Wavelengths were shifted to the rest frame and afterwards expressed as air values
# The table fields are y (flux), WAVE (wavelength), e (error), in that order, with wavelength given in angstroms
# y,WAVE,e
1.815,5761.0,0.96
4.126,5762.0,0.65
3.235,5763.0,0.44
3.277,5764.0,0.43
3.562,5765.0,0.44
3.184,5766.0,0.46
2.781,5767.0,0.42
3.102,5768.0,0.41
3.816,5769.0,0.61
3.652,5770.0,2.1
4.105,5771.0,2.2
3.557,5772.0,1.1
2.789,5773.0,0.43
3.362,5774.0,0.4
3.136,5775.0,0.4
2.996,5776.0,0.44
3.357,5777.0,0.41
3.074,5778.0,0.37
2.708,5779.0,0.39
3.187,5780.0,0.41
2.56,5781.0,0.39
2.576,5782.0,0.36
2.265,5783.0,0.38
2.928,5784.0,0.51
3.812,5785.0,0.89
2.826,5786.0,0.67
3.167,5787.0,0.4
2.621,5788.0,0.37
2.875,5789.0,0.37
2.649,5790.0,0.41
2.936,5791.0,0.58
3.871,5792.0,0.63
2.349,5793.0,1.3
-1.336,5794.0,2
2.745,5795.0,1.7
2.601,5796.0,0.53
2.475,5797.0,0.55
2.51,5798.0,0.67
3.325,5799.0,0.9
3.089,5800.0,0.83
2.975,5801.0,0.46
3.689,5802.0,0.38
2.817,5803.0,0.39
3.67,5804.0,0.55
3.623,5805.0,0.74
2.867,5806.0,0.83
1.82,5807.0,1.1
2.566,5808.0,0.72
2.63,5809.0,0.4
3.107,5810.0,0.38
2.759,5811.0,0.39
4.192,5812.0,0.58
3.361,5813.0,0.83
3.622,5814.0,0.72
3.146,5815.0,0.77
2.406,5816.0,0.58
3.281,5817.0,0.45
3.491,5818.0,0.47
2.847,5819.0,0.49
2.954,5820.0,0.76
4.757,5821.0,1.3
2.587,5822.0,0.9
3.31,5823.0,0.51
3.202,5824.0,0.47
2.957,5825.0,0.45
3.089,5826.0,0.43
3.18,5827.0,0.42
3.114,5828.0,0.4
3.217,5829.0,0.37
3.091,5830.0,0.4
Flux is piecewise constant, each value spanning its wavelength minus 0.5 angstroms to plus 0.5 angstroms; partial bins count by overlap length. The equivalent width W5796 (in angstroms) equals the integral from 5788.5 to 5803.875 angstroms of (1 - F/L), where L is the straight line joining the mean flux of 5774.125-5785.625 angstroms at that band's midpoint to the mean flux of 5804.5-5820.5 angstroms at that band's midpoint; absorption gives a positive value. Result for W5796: 1.8 angstroms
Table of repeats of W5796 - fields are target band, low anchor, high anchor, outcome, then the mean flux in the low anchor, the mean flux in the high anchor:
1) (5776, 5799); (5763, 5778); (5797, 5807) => 3.60 angstroms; 3.32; 3.07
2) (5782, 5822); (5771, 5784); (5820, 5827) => 2.97 angstroms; 3.01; 3.28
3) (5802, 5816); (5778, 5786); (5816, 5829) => 0.01 angstroms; 2.87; 3.2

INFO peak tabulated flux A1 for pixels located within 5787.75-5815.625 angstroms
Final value 4.192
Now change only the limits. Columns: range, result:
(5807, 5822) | 4.757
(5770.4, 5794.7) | 4.105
